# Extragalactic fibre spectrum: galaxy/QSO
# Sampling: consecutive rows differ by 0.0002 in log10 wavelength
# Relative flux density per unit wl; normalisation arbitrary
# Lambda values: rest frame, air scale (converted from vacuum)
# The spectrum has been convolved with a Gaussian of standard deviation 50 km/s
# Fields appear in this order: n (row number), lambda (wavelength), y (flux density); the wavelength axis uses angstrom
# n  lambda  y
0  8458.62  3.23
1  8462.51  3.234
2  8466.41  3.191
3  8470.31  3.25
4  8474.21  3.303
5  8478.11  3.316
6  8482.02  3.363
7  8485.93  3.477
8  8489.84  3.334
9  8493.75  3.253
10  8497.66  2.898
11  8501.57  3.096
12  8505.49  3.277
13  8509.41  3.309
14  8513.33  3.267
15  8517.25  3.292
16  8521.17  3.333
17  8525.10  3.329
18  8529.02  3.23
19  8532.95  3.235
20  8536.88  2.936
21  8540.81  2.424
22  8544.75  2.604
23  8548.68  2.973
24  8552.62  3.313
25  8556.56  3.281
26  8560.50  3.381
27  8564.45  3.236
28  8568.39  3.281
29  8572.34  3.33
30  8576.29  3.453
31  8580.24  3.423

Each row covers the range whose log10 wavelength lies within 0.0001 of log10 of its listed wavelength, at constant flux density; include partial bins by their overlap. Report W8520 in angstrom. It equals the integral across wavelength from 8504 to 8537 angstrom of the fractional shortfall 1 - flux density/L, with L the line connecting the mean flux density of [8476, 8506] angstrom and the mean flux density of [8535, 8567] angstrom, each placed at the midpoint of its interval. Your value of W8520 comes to -1.3 angstrom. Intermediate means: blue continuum 3.25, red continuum 3.02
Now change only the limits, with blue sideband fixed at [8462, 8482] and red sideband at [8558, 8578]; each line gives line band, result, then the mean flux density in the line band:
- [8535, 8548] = 2.5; 2.68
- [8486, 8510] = 0.6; 3.21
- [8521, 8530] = 0.0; 3.3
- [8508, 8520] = 0.0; 3.29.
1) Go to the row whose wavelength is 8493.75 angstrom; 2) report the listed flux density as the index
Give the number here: 3.253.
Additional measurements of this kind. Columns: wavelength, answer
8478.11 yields 3.316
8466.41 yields 3.191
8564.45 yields 3.236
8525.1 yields 3.329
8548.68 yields 2.973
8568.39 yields 3.281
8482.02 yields 3.363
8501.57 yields 3.096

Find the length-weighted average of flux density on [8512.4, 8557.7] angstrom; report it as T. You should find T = 3.09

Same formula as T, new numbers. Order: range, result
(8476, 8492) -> 3.37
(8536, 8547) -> 2.64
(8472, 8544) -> 3.19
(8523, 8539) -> 3.18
